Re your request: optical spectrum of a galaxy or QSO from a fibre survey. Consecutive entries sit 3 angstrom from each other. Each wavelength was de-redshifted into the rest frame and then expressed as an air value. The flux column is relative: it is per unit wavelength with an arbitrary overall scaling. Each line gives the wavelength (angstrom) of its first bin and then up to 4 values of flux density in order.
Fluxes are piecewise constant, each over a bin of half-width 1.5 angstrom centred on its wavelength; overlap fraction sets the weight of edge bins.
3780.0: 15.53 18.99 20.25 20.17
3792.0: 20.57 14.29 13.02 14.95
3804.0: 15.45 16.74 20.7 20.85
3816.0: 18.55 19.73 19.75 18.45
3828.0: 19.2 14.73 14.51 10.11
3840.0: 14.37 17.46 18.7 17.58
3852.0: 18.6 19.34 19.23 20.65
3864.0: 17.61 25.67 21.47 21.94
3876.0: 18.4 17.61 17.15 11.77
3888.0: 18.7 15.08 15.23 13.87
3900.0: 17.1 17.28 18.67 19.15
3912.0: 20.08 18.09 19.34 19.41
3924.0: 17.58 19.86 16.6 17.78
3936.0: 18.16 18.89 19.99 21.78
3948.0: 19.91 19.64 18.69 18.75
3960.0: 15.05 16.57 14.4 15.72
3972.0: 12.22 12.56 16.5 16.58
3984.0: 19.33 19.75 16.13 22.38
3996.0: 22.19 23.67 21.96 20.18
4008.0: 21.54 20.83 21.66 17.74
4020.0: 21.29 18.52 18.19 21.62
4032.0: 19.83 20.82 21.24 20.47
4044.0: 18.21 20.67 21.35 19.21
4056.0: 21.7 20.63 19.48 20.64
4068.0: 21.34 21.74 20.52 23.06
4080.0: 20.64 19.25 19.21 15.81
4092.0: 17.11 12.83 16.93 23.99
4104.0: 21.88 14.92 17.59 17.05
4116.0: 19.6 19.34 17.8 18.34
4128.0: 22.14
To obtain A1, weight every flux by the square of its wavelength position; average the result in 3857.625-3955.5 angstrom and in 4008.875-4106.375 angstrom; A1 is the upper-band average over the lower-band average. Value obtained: 1.16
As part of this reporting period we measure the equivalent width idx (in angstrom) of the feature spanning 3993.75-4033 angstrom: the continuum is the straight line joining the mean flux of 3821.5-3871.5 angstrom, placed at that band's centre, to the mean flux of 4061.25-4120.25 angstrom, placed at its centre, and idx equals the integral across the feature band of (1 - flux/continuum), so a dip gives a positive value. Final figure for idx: -4.1 angstrom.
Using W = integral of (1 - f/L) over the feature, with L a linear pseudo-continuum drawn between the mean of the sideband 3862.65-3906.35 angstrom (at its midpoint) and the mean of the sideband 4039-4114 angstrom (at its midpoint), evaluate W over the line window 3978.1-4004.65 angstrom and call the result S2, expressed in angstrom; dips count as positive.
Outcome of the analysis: -1.8 angstrom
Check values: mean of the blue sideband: 17.8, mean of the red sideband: 19.5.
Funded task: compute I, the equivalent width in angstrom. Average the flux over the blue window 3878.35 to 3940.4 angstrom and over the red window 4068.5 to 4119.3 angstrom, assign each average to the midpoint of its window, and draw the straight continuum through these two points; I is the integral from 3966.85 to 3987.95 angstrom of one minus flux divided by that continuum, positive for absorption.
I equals 2.4 angstrom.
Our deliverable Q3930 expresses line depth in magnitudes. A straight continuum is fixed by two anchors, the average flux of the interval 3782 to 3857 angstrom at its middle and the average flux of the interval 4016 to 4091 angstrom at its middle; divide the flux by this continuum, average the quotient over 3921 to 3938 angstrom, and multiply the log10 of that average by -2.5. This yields 0.03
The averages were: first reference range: 17.5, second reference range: 20.1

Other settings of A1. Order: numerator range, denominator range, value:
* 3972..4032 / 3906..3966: 1.08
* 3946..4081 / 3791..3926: 1.19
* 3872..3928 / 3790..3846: 1.09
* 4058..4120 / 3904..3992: 1.15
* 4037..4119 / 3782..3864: 1.26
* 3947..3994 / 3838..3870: 0.96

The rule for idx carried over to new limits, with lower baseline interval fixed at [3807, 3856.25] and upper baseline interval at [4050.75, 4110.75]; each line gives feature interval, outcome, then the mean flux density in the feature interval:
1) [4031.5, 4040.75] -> -0.8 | 20.7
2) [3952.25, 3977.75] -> 4.1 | 15.6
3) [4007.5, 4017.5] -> -0.9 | 20.6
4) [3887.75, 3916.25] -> 1.4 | 17.3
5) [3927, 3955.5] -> -1.0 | 19.1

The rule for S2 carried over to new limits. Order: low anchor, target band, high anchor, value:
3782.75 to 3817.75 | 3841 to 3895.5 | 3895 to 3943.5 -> -1.1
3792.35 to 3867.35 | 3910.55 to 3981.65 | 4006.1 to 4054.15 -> 5.1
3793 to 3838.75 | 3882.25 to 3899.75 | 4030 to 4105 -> 2.4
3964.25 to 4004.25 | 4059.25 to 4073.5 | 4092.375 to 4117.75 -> -2.2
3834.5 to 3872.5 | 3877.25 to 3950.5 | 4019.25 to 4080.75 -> 4.4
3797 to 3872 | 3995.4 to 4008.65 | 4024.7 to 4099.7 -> -1.8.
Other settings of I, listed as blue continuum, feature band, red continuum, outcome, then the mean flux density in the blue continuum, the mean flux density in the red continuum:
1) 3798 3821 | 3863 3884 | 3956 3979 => -3.9 angstrom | 17.8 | 15.1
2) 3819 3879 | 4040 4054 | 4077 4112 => -1.2 angstrom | 18.3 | 18.4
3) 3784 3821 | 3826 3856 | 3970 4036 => 2.9 angstrom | 18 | 19.3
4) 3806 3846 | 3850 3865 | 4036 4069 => -1.1 angstrom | 17.4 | 20.4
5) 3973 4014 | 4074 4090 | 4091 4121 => -1.2 angstrom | 19.5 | 18.1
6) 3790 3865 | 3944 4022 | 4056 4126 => -1.0 angstrom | 17.4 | 19.2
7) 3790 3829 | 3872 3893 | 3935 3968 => 1.2 angstrom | 17.9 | 18.3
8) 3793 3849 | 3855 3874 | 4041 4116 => -4.1 angstrom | 16.8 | 19.4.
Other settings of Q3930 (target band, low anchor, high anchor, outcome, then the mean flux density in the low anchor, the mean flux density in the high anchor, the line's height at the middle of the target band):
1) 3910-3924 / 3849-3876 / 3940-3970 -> -0.003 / 20.3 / 18.1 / 19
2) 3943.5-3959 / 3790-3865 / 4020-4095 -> -0.047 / 17.4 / 19.9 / 18.8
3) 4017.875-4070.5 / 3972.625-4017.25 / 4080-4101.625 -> -0.095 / 19.4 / 17.8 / 18.6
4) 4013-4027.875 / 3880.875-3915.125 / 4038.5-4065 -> 0.006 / 16.8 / 20.3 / 19.6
